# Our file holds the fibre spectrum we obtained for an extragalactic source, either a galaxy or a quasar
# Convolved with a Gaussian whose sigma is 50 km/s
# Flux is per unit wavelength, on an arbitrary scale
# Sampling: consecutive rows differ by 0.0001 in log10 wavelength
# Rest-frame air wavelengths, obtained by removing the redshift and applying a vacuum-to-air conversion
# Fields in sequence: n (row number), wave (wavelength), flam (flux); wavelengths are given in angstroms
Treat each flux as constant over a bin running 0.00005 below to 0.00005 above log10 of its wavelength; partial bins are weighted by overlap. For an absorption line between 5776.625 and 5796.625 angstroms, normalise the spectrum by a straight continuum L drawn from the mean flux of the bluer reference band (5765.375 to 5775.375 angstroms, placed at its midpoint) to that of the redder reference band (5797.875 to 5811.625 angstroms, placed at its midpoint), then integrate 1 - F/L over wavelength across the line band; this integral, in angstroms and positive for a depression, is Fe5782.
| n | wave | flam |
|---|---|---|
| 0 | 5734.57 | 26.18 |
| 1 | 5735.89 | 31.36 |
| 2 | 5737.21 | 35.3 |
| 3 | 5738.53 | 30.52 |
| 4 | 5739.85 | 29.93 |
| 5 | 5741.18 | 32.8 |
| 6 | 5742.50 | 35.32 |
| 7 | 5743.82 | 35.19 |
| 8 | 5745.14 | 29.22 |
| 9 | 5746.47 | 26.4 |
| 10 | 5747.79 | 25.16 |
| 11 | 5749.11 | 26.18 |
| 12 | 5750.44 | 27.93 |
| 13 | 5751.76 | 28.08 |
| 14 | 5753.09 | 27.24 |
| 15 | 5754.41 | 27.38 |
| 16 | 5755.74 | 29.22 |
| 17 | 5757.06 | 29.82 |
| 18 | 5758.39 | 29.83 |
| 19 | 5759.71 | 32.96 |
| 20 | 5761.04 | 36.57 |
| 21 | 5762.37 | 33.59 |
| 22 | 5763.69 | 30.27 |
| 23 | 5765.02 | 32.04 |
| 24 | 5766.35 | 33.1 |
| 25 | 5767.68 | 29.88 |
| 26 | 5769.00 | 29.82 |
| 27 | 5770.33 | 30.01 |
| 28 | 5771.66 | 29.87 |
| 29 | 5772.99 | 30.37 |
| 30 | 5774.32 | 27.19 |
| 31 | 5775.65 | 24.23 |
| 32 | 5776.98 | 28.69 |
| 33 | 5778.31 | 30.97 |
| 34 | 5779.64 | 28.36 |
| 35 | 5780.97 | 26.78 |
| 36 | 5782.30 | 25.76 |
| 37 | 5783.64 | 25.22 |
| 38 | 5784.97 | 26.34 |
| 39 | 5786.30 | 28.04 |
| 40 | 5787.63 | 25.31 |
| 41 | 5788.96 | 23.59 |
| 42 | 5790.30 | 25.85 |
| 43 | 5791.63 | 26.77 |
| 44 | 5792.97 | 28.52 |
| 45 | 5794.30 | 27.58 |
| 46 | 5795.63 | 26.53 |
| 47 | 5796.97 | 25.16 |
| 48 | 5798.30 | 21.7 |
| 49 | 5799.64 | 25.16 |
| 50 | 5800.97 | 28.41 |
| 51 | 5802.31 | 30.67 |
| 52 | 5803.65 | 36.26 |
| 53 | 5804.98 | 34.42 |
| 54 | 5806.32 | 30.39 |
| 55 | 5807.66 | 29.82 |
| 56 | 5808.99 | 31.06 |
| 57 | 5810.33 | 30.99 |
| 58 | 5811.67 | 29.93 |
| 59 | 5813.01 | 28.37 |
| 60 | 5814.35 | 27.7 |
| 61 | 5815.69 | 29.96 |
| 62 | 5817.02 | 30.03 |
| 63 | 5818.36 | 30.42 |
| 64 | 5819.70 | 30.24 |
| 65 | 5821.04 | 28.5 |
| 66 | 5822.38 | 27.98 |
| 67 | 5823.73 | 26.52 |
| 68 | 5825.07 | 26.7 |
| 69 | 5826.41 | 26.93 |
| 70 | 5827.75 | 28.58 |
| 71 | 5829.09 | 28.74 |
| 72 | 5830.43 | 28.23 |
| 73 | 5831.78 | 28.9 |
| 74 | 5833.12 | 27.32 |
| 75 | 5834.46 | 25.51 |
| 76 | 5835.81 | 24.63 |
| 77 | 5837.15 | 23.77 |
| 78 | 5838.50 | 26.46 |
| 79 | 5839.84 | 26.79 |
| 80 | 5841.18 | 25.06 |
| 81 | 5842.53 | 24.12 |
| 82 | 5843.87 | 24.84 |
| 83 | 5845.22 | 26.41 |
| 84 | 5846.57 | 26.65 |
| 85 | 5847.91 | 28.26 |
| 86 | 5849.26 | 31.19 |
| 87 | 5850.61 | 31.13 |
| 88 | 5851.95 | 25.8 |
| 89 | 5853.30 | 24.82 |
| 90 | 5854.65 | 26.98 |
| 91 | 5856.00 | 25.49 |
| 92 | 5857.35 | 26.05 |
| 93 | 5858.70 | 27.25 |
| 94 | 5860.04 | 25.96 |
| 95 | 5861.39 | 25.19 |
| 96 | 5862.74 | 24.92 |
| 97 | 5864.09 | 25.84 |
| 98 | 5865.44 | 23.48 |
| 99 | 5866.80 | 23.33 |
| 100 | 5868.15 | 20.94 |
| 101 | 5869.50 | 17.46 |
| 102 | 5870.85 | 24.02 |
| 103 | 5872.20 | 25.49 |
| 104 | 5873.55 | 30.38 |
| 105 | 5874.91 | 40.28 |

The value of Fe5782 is 2.0 angstroms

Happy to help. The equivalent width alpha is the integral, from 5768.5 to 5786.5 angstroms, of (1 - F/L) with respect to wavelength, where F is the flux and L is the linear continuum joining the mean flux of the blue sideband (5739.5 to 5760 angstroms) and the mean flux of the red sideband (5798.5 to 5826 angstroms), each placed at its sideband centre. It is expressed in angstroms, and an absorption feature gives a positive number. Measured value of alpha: 0.93 angstroms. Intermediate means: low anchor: 29.5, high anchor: 29.5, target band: 27.9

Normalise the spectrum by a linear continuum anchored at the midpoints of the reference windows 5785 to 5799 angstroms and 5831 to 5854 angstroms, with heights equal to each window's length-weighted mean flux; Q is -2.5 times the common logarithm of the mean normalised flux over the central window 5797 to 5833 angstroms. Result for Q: -0.11 mag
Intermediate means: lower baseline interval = 25.9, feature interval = 29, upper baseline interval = 26.6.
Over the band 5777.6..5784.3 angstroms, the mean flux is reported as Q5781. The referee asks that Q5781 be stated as 27.4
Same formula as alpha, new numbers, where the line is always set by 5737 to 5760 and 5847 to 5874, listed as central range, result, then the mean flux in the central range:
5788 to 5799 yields 0.9 angstroms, 25.7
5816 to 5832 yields -0.9 angstroms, 28.5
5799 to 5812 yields -1.4 angstroms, 30.7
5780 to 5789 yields 0.7 angstroms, 26.1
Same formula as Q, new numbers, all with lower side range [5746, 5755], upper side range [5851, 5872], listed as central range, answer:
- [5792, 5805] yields -0.09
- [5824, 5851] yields -0.08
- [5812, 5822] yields -0.15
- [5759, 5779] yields -0.16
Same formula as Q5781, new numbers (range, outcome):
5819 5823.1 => 28.8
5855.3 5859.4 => 26.3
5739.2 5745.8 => 32.5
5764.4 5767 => 32.5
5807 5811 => 30.7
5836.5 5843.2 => 25.3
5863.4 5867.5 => 24.2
